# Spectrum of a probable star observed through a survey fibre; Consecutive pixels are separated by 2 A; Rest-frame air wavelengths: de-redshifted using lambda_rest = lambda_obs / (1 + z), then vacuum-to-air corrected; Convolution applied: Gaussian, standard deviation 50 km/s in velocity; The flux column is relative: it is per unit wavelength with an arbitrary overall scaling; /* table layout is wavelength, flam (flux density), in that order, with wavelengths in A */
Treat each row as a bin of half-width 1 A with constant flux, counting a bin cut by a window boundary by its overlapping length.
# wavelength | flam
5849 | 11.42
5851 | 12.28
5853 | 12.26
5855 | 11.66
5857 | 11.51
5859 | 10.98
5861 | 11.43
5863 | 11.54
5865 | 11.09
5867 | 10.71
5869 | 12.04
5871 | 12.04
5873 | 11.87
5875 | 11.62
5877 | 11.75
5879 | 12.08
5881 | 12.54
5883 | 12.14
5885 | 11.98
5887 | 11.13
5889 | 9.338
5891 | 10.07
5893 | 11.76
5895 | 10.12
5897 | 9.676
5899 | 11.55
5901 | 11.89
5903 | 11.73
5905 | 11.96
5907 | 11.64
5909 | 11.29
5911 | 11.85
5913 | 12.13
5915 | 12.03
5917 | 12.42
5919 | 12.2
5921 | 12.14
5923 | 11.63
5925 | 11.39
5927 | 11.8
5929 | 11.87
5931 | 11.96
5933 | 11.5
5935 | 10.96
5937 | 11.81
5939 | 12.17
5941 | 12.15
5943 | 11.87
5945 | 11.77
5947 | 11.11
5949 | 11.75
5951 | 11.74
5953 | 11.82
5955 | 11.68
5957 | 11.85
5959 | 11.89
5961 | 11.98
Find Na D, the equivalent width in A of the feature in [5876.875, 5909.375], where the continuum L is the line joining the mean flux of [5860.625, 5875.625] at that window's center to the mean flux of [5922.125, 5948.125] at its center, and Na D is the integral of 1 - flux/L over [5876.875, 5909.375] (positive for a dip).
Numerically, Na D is 0.8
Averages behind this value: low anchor 11.5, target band 11.3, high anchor 11.7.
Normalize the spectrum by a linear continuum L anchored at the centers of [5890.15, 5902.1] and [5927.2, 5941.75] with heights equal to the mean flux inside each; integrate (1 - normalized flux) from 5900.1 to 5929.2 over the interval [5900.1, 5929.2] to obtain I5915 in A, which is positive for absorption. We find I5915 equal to -1.5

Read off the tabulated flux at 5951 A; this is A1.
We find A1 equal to 11.74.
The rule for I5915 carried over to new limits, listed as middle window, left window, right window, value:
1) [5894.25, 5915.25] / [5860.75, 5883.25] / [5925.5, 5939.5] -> 0.5 A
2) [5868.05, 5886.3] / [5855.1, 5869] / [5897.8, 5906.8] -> -0.9 A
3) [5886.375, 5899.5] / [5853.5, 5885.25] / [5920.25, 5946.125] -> 1.4 A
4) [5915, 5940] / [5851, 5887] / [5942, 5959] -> -0.2 A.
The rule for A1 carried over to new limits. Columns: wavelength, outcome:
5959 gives 11.89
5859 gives 10.98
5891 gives 10.07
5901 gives 11.89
